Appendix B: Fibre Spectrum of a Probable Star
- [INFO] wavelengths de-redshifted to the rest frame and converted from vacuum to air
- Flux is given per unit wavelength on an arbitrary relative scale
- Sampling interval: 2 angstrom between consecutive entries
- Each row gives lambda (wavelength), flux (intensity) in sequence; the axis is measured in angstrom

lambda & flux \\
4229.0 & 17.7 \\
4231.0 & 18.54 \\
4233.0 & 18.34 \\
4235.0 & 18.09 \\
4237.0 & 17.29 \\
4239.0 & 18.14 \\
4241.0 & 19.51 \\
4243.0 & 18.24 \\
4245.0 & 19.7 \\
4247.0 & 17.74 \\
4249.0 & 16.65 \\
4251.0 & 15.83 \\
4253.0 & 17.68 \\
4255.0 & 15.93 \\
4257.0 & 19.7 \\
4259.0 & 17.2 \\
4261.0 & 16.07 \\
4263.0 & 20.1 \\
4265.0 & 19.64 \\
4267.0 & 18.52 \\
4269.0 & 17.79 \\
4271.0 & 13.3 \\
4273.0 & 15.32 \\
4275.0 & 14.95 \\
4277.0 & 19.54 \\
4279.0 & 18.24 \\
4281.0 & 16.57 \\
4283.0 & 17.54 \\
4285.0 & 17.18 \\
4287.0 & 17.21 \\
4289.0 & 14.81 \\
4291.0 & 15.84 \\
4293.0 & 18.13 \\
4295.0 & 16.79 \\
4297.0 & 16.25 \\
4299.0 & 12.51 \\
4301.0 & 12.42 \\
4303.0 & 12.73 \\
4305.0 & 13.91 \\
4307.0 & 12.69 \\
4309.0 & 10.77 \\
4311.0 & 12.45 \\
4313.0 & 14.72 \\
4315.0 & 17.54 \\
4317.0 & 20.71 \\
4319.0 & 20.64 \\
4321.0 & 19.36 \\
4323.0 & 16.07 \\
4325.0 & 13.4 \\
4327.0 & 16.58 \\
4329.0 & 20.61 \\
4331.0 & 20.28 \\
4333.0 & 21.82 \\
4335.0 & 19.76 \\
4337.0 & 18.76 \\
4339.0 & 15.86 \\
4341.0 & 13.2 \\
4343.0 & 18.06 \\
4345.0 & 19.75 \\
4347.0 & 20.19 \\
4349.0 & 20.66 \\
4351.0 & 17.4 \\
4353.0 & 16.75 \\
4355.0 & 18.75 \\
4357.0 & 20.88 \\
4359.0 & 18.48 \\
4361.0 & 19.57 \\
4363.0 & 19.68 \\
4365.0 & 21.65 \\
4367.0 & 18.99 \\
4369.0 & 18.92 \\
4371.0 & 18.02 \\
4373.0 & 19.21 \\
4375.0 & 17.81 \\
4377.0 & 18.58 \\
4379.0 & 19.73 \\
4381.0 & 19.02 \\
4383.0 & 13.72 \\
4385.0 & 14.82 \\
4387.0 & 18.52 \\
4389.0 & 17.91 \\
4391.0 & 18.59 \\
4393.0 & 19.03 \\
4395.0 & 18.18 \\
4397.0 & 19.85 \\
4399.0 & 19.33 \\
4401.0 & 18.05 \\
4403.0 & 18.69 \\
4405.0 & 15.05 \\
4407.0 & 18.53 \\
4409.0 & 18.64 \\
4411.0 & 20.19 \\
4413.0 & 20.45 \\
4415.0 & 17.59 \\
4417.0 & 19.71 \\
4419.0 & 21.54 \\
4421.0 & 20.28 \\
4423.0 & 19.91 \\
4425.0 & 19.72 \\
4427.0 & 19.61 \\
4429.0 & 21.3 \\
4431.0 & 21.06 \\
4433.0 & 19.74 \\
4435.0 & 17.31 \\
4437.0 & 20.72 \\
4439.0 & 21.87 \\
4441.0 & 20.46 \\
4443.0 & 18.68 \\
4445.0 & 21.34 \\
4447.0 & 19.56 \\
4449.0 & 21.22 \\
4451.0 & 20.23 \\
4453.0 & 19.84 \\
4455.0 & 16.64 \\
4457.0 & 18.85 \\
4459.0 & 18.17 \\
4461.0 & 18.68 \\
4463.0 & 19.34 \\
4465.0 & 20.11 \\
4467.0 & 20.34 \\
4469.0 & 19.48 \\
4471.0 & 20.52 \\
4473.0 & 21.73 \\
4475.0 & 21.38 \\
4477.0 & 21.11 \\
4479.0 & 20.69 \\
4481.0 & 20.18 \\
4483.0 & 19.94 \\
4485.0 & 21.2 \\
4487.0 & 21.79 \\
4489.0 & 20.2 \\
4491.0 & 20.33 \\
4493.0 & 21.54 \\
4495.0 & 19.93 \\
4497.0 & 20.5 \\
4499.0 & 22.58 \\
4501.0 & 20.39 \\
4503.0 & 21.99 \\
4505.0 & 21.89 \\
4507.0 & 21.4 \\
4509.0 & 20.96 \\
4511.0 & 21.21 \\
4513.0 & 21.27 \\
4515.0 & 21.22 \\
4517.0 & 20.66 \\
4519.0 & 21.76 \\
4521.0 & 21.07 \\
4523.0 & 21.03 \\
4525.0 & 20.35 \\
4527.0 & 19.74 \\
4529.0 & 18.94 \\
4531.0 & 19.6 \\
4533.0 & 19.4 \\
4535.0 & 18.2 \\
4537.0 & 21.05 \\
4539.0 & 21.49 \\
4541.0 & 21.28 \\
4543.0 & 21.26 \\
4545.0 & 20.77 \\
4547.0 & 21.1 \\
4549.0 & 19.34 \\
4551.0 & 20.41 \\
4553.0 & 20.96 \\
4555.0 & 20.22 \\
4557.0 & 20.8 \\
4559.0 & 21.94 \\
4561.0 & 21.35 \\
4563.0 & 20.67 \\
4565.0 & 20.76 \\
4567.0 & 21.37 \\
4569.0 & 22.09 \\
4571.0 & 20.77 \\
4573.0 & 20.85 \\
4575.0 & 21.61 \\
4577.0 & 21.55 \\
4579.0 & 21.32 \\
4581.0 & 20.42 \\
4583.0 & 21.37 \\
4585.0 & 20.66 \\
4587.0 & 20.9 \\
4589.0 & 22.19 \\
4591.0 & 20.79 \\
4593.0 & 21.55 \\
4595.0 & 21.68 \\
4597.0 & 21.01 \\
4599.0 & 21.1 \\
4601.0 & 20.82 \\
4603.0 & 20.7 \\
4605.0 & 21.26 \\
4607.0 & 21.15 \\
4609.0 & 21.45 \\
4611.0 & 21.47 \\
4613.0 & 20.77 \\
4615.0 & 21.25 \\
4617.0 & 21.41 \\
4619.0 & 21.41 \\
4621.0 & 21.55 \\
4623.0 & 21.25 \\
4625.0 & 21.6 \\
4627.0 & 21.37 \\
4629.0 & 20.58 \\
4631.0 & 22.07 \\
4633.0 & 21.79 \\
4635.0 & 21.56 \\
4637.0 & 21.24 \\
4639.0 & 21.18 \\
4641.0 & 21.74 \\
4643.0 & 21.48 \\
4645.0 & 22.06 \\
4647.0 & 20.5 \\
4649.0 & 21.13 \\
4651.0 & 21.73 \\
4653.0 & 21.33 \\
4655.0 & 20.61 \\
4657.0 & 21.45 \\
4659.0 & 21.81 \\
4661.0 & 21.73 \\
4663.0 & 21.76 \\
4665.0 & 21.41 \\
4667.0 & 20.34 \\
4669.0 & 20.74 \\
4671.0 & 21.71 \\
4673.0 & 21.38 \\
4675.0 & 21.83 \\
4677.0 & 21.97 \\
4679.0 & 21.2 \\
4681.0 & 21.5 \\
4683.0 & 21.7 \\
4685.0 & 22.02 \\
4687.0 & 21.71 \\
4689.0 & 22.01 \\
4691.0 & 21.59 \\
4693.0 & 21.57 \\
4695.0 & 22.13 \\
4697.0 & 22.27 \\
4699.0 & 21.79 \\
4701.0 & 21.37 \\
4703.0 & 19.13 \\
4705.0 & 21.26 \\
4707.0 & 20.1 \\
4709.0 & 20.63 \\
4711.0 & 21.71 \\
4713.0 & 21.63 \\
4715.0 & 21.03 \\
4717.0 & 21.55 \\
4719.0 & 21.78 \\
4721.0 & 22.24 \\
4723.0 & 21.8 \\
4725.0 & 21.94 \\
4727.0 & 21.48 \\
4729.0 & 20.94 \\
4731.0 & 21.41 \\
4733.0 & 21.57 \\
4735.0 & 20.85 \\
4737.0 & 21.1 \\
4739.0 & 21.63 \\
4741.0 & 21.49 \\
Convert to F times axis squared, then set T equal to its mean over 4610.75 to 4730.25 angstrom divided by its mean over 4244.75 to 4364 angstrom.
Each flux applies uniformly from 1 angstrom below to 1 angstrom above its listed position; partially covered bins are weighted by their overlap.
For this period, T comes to 1.5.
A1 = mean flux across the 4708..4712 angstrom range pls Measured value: 21.2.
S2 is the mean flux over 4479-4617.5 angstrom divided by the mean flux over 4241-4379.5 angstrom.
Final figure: 1.20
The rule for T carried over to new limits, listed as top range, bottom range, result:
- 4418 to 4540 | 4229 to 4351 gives 1.30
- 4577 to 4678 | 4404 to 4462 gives 1.19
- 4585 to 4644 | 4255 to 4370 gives 1.41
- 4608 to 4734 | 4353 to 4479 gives 1.24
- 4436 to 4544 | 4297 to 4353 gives 1.32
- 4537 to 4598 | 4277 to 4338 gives 1.43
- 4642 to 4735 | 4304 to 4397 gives 1.39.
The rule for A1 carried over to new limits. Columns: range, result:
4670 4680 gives 21.6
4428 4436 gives 19.9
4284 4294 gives 16.6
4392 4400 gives 19.1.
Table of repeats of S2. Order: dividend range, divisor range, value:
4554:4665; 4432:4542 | 1.04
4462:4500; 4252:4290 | 1.20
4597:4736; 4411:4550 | 1.05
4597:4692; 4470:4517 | 1.02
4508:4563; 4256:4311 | 1.28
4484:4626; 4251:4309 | 1.29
